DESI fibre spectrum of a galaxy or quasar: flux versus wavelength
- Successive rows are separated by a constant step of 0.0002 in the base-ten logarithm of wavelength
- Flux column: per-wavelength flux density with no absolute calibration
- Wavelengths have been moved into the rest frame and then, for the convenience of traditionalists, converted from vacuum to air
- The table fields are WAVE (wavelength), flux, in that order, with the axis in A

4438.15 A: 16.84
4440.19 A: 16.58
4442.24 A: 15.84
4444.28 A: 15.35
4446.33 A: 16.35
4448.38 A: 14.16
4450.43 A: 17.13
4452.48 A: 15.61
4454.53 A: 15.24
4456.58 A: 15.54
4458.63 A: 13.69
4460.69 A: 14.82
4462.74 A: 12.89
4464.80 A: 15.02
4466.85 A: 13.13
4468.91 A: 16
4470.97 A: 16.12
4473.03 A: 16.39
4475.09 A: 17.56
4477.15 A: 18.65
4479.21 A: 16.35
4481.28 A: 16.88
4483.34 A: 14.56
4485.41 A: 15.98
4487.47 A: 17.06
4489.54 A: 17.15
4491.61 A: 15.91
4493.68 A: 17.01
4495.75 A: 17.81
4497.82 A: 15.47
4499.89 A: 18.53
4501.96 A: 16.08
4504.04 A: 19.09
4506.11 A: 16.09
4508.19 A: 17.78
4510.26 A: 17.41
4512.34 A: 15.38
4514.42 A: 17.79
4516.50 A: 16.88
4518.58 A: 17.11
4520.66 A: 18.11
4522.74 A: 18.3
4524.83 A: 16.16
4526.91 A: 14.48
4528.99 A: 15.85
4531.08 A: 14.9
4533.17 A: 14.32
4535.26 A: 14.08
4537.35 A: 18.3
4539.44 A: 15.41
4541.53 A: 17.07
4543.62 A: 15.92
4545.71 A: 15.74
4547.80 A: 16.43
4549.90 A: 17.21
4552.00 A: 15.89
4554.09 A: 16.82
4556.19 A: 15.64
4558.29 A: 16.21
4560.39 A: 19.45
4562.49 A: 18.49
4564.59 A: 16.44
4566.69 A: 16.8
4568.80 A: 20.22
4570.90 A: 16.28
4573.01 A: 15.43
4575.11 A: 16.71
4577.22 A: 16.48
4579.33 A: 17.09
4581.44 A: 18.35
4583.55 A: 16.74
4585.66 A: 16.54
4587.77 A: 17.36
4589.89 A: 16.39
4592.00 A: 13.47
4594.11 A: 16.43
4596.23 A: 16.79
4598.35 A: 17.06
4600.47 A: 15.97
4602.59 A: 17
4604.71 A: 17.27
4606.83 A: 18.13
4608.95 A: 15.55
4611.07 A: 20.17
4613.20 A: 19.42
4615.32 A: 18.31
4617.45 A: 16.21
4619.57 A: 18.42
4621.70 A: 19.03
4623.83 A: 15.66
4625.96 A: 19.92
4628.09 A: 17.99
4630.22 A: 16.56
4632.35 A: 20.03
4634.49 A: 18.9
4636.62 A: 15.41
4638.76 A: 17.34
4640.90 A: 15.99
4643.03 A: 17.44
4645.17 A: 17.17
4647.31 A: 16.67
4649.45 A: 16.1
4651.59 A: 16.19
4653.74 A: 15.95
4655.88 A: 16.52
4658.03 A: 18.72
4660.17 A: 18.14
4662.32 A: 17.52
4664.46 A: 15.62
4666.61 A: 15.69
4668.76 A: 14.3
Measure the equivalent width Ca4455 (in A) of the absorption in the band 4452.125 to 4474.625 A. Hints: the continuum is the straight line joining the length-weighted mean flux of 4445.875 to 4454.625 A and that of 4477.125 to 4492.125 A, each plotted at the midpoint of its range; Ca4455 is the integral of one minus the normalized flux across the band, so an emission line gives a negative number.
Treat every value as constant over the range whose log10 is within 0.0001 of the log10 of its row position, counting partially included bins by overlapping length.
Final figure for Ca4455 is 1.4 A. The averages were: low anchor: 15.7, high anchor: 16.4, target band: 15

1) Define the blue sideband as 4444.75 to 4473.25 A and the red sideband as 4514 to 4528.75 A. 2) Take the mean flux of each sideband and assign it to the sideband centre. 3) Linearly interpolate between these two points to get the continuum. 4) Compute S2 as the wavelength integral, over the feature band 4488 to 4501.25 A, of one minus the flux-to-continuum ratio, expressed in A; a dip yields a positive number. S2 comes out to -0.68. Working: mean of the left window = 15.1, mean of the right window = 16.9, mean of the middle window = 17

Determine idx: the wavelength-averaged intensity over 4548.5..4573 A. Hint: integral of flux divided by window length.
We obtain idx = 17.1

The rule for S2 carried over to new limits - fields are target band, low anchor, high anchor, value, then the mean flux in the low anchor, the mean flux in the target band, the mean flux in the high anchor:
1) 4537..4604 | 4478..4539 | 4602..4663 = 1.18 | 16.6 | 16.7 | 17.5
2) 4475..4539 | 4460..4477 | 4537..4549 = -2.95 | 15.4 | 16.7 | 16.4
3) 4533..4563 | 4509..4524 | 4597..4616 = 1.56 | 17.3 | 16.5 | 17.6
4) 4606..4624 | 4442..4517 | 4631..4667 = -1.19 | 16.2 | 18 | 17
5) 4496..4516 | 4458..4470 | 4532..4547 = -2.57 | 14.3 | 17.1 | 15.8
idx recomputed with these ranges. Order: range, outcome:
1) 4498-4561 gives 16.6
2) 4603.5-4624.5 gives 17.9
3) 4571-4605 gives 16.5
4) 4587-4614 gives 17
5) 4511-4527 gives 16.9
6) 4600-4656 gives 17.4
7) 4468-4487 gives 16.5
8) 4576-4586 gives 17.1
